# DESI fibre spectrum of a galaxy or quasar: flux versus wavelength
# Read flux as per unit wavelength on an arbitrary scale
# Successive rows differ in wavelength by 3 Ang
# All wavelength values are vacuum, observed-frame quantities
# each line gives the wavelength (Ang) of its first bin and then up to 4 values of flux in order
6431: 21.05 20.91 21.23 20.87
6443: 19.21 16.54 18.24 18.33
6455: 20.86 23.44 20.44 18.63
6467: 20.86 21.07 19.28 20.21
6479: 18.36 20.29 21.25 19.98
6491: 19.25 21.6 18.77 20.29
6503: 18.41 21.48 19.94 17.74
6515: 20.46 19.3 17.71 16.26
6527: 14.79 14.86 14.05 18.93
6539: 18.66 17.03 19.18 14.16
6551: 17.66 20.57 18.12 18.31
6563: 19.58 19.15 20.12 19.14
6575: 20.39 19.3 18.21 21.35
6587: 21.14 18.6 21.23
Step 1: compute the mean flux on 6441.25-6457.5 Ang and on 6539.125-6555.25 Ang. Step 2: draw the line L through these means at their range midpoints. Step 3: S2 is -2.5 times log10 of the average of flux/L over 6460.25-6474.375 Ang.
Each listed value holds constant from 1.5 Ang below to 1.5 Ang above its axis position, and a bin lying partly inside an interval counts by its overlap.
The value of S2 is -0.07 mag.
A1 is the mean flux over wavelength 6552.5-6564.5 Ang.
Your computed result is 19.1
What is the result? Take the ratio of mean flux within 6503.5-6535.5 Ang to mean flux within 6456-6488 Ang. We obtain 0.87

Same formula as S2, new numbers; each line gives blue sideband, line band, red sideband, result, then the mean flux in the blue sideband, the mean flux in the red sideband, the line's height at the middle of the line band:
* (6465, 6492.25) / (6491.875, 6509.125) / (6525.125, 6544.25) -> -0.08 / 20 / 16.5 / 18.7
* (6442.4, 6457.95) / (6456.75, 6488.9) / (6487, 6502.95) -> -0.05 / 19.1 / 19.8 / 19.4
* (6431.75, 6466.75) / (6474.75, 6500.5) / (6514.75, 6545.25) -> -0.08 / 19.9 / 17.2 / 18.6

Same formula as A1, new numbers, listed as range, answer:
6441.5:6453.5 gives 18.1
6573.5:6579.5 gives 19.8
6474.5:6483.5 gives 19.6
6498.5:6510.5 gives 20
